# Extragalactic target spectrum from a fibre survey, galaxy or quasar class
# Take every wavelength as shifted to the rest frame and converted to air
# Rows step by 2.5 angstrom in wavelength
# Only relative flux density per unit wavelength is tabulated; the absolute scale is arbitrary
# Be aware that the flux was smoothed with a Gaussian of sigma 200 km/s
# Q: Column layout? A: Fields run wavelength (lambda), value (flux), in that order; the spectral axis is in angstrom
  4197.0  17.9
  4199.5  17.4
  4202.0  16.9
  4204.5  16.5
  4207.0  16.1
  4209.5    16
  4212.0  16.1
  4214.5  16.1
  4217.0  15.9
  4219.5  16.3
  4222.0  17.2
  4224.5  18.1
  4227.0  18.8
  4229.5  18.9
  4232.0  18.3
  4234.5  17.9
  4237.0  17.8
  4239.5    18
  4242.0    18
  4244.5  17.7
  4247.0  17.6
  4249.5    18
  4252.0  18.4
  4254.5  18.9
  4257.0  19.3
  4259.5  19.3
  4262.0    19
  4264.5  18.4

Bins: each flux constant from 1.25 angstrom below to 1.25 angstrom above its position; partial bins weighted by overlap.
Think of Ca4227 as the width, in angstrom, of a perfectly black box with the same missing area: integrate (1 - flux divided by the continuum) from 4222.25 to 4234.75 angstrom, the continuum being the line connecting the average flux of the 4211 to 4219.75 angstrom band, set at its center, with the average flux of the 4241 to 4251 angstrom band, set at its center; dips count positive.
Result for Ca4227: -1.1 angstrom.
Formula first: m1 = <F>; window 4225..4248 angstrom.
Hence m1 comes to 18.1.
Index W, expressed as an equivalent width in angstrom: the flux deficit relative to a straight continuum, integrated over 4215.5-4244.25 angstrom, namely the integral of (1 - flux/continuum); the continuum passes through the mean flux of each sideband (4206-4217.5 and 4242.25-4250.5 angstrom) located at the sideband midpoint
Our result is -1.3 angstrom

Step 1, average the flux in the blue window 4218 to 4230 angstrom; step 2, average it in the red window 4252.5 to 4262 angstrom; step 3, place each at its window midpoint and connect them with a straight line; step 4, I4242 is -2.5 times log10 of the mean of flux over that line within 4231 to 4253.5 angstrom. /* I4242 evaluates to 0.03 mag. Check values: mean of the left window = 17.8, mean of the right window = 19.1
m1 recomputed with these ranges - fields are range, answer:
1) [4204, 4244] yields 17.3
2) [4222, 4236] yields 18.3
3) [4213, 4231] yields 17.3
